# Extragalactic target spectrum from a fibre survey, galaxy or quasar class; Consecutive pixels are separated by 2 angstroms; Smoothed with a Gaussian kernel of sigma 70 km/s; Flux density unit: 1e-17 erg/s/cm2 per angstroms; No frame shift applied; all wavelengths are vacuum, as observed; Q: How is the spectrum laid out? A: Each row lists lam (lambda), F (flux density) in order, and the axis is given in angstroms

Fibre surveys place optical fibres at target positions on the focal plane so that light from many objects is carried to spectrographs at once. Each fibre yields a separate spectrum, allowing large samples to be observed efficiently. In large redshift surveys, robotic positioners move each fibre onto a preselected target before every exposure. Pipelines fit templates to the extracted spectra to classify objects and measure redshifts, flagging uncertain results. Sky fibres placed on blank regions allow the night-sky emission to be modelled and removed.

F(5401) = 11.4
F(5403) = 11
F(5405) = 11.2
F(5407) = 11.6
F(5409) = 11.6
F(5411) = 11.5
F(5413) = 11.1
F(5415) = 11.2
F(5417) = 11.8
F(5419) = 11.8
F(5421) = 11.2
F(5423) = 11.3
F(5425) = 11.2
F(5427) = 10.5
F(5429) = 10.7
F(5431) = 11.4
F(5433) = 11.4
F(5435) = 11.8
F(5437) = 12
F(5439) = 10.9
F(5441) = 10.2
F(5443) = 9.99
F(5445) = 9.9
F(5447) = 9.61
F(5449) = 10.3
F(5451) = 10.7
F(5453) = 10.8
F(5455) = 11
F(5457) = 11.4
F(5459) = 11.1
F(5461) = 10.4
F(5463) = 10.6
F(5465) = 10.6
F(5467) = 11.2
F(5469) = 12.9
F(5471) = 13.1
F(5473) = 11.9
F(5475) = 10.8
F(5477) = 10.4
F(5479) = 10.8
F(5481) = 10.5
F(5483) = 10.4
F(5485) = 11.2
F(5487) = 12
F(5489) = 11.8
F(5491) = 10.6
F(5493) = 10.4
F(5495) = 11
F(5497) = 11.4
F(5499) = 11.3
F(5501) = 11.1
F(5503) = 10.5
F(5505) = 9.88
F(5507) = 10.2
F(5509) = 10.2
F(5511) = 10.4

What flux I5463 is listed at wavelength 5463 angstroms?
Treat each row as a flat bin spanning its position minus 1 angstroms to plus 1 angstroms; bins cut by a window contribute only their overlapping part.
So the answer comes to 10.6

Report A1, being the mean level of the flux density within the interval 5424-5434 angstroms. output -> 11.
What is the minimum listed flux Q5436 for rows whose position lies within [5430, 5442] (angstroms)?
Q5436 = 10.2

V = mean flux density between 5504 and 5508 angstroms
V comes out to 10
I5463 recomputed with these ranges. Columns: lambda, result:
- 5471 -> 13.1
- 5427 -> 10.5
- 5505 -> 9.88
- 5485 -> 11.2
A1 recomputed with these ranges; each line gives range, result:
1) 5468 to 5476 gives 12.2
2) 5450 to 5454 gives 10.8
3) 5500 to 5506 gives 10.5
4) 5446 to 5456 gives 10.5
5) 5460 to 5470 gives 11.1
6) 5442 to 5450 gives 9.95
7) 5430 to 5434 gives 11.4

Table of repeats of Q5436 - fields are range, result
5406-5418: 11.1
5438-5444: 9.99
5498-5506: 9.88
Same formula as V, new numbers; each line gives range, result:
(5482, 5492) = 11.2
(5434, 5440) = 11.6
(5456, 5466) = 10.8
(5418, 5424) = 11.4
